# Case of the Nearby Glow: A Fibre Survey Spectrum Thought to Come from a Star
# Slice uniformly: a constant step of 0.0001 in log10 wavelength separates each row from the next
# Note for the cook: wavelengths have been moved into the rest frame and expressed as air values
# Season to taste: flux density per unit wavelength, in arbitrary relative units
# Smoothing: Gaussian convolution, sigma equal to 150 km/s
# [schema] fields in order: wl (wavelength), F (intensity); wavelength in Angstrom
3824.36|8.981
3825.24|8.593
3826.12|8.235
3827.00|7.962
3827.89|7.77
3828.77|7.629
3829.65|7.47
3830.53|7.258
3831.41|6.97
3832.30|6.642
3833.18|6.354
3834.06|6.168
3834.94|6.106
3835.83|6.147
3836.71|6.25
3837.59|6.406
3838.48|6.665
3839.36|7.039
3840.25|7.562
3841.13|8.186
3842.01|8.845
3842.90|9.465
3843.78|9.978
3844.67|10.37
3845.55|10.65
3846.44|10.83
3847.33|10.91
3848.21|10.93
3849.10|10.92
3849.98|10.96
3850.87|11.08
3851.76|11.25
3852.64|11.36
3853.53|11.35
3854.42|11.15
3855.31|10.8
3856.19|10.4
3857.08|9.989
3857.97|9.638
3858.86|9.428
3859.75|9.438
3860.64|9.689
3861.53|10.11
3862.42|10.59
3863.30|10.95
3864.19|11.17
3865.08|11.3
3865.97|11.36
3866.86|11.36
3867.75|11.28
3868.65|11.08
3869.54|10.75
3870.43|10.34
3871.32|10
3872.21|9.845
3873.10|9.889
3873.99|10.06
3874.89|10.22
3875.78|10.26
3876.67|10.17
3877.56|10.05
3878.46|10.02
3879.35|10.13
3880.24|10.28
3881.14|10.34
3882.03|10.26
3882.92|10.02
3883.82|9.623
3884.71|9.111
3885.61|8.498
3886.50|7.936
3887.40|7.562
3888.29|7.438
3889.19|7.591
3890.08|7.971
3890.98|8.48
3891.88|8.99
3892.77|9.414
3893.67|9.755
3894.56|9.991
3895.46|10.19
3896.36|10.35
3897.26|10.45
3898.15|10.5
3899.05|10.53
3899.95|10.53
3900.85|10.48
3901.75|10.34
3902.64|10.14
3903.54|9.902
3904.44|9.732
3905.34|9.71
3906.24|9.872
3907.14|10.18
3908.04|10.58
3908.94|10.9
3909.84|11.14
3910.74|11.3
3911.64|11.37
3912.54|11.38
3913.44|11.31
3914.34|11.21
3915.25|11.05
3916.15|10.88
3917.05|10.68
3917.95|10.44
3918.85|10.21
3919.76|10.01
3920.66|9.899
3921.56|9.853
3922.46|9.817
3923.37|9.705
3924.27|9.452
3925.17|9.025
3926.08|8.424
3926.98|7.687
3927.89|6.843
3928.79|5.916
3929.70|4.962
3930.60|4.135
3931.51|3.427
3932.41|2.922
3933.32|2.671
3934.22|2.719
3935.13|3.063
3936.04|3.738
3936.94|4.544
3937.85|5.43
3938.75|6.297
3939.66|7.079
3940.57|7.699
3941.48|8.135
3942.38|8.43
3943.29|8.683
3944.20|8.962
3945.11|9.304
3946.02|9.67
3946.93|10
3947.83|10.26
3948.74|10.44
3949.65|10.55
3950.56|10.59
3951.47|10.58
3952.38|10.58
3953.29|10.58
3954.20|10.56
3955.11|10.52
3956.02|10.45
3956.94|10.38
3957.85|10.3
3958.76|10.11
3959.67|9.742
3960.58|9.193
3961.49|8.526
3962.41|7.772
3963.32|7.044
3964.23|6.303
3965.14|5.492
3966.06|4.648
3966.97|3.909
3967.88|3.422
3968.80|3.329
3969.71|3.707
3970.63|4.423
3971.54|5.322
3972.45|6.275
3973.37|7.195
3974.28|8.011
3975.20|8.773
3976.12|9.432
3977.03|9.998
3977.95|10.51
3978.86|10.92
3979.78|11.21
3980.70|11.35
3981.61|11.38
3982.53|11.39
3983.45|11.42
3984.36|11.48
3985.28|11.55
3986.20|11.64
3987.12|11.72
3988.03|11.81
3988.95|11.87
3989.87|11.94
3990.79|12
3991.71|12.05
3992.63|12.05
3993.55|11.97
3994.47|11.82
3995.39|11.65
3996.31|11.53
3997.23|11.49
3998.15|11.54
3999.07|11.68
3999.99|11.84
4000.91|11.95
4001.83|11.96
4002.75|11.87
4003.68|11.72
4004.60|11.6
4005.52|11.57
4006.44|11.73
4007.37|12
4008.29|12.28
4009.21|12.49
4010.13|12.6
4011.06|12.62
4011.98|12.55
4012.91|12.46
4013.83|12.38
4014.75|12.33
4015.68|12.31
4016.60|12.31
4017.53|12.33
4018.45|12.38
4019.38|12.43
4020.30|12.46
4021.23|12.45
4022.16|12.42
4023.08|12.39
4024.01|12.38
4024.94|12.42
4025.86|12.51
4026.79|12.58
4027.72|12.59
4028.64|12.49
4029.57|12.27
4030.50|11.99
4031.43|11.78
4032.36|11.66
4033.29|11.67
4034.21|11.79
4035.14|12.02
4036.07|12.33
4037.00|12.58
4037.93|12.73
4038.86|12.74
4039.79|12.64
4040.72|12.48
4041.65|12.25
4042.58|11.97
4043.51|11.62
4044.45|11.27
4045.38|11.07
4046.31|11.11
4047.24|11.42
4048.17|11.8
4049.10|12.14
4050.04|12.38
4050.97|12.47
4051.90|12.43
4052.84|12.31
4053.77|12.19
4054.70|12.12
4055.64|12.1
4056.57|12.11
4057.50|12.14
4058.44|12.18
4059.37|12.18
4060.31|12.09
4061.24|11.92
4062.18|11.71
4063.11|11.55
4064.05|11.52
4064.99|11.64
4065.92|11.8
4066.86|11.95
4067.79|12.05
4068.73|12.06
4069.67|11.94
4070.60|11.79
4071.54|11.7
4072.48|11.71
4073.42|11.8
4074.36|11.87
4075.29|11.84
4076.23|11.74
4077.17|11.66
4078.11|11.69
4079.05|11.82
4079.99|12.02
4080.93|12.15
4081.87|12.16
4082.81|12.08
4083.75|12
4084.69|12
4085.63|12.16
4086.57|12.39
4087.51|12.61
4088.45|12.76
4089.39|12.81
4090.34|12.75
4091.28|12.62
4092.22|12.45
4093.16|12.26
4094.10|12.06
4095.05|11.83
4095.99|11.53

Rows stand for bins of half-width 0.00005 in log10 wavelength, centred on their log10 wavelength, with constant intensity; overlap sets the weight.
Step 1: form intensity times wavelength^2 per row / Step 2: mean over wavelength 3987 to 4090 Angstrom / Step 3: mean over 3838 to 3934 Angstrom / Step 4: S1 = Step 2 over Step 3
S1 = 1.35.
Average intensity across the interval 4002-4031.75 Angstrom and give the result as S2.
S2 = 12.3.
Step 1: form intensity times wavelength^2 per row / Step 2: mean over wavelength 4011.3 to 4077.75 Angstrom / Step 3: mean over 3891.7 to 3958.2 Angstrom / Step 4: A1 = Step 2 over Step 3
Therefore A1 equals 1.42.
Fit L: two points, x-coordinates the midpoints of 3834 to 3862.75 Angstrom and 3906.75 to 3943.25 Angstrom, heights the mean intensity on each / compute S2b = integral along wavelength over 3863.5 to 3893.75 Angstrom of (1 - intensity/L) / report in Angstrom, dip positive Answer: -2.9 Angstrom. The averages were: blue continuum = 9.45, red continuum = 8.11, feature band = 9.79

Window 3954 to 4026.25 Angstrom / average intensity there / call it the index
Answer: 10.5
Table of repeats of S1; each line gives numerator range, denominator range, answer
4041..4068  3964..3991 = 1.41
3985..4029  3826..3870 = 1.40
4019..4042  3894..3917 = 1.24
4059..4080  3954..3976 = 1.71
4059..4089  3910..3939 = 1.64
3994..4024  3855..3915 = 1.28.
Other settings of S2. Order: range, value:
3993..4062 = 12.1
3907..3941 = 8.08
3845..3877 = 10.6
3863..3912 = 10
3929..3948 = 6.23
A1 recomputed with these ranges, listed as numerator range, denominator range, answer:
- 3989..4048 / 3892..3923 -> 1.23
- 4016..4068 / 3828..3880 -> 1.40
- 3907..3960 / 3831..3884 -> 0.94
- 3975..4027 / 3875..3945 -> 1.41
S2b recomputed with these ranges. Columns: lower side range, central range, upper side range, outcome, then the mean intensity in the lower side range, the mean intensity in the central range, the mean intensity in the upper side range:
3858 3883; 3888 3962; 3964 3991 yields 4.3 Angstrom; 10.4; 8.99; 8.74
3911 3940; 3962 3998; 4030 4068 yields 1.6 Angstrom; 7.71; 9.25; 12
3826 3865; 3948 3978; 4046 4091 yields 7.0 Angstrom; 9.1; 8.12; 12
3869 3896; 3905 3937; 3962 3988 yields 2.3 Angstrom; 9.51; 8.4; 8.27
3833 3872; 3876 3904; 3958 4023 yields 0.9 Angstrom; 9.72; 9.59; 10.4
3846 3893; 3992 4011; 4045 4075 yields -0.9 Angstrom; 10.1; 11.9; 11.9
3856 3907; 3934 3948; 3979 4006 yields 4.8 Angstrom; 9.92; 7.14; 11.7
